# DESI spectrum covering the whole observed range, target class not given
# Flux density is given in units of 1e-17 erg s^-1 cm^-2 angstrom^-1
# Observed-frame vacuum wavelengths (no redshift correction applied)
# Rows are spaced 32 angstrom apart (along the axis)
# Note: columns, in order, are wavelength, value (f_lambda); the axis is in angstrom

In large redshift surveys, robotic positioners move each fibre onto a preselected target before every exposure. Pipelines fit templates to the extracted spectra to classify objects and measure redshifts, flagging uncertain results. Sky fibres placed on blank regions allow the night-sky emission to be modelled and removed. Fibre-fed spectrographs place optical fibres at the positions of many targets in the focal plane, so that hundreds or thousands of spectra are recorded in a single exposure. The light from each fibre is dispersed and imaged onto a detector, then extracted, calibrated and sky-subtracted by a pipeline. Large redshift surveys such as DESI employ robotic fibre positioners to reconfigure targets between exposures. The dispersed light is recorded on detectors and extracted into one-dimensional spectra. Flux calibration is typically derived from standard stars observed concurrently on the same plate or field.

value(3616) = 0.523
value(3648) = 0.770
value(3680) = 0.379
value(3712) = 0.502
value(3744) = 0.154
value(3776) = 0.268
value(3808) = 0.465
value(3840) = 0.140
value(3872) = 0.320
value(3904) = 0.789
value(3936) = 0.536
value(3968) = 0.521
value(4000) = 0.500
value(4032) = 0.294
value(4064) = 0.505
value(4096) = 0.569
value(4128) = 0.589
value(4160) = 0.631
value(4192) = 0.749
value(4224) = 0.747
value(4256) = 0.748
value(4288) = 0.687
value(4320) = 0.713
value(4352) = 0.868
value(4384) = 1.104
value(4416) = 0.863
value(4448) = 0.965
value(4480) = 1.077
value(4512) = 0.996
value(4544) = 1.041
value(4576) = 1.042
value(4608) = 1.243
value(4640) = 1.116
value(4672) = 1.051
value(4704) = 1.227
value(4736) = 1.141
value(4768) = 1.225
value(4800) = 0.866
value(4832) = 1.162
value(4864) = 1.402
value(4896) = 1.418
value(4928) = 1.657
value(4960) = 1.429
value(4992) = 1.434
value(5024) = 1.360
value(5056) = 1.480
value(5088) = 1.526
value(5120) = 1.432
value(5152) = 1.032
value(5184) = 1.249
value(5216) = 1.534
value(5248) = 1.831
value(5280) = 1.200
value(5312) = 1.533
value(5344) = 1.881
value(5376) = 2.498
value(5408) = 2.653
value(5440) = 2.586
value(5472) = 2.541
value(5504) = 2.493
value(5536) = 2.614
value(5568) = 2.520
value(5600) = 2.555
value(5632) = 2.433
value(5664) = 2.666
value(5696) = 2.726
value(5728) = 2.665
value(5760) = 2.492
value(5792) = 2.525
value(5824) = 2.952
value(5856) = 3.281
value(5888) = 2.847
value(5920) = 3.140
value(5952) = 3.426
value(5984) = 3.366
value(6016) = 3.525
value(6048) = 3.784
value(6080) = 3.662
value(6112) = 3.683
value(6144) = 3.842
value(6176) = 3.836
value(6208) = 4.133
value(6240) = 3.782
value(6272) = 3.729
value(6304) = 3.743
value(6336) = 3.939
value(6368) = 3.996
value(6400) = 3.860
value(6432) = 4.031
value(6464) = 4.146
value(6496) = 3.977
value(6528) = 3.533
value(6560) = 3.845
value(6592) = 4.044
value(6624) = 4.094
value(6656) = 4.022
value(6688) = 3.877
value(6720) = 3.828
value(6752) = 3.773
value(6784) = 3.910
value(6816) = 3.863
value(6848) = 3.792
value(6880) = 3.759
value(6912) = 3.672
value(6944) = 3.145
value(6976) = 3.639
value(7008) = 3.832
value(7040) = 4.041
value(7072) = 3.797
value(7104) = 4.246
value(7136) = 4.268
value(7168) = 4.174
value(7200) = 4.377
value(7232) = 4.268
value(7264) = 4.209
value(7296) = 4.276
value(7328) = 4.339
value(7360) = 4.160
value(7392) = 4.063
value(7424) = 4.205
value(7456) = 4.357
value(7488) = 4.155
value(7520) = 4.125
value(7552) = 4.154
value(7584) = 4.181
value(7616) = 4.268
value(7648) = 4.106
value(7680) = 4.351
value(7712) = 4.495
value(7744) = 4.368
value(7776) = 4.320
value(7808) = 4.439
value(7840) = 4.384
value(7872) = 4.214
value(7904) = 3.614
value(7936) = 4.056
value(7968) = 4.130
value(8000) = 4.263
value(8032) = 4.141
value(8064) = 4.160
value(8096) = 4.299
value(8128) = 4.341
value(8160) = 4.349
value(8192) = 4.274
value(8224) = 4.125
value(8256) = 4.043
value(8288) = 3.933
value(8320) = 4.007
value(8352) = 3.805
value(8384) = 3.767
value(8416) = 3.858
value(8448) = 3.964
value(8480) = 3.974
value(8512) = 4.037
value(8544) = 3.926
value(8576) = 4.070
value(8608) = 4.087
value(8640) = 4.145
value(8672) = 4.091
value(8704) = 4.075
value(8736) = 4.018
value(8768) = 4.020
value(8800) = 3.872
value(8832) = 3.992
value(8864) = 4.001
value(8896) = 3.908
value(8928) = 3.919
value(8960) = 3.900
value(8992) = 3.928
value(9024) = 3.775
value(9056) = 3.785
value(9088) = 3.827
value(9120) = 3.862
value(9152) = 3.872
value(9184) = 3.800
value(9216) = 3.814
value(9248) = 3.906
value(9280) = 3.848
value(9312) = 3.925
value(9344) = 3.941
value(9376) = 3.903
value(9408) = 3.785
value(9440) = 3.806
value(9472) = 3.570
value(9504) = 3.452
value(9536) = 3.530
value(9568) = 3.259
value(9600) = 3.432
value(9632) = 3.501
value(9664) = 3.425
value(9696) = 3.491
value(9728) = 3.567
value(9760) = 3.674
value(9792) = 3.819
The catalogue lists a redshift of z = 0.342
